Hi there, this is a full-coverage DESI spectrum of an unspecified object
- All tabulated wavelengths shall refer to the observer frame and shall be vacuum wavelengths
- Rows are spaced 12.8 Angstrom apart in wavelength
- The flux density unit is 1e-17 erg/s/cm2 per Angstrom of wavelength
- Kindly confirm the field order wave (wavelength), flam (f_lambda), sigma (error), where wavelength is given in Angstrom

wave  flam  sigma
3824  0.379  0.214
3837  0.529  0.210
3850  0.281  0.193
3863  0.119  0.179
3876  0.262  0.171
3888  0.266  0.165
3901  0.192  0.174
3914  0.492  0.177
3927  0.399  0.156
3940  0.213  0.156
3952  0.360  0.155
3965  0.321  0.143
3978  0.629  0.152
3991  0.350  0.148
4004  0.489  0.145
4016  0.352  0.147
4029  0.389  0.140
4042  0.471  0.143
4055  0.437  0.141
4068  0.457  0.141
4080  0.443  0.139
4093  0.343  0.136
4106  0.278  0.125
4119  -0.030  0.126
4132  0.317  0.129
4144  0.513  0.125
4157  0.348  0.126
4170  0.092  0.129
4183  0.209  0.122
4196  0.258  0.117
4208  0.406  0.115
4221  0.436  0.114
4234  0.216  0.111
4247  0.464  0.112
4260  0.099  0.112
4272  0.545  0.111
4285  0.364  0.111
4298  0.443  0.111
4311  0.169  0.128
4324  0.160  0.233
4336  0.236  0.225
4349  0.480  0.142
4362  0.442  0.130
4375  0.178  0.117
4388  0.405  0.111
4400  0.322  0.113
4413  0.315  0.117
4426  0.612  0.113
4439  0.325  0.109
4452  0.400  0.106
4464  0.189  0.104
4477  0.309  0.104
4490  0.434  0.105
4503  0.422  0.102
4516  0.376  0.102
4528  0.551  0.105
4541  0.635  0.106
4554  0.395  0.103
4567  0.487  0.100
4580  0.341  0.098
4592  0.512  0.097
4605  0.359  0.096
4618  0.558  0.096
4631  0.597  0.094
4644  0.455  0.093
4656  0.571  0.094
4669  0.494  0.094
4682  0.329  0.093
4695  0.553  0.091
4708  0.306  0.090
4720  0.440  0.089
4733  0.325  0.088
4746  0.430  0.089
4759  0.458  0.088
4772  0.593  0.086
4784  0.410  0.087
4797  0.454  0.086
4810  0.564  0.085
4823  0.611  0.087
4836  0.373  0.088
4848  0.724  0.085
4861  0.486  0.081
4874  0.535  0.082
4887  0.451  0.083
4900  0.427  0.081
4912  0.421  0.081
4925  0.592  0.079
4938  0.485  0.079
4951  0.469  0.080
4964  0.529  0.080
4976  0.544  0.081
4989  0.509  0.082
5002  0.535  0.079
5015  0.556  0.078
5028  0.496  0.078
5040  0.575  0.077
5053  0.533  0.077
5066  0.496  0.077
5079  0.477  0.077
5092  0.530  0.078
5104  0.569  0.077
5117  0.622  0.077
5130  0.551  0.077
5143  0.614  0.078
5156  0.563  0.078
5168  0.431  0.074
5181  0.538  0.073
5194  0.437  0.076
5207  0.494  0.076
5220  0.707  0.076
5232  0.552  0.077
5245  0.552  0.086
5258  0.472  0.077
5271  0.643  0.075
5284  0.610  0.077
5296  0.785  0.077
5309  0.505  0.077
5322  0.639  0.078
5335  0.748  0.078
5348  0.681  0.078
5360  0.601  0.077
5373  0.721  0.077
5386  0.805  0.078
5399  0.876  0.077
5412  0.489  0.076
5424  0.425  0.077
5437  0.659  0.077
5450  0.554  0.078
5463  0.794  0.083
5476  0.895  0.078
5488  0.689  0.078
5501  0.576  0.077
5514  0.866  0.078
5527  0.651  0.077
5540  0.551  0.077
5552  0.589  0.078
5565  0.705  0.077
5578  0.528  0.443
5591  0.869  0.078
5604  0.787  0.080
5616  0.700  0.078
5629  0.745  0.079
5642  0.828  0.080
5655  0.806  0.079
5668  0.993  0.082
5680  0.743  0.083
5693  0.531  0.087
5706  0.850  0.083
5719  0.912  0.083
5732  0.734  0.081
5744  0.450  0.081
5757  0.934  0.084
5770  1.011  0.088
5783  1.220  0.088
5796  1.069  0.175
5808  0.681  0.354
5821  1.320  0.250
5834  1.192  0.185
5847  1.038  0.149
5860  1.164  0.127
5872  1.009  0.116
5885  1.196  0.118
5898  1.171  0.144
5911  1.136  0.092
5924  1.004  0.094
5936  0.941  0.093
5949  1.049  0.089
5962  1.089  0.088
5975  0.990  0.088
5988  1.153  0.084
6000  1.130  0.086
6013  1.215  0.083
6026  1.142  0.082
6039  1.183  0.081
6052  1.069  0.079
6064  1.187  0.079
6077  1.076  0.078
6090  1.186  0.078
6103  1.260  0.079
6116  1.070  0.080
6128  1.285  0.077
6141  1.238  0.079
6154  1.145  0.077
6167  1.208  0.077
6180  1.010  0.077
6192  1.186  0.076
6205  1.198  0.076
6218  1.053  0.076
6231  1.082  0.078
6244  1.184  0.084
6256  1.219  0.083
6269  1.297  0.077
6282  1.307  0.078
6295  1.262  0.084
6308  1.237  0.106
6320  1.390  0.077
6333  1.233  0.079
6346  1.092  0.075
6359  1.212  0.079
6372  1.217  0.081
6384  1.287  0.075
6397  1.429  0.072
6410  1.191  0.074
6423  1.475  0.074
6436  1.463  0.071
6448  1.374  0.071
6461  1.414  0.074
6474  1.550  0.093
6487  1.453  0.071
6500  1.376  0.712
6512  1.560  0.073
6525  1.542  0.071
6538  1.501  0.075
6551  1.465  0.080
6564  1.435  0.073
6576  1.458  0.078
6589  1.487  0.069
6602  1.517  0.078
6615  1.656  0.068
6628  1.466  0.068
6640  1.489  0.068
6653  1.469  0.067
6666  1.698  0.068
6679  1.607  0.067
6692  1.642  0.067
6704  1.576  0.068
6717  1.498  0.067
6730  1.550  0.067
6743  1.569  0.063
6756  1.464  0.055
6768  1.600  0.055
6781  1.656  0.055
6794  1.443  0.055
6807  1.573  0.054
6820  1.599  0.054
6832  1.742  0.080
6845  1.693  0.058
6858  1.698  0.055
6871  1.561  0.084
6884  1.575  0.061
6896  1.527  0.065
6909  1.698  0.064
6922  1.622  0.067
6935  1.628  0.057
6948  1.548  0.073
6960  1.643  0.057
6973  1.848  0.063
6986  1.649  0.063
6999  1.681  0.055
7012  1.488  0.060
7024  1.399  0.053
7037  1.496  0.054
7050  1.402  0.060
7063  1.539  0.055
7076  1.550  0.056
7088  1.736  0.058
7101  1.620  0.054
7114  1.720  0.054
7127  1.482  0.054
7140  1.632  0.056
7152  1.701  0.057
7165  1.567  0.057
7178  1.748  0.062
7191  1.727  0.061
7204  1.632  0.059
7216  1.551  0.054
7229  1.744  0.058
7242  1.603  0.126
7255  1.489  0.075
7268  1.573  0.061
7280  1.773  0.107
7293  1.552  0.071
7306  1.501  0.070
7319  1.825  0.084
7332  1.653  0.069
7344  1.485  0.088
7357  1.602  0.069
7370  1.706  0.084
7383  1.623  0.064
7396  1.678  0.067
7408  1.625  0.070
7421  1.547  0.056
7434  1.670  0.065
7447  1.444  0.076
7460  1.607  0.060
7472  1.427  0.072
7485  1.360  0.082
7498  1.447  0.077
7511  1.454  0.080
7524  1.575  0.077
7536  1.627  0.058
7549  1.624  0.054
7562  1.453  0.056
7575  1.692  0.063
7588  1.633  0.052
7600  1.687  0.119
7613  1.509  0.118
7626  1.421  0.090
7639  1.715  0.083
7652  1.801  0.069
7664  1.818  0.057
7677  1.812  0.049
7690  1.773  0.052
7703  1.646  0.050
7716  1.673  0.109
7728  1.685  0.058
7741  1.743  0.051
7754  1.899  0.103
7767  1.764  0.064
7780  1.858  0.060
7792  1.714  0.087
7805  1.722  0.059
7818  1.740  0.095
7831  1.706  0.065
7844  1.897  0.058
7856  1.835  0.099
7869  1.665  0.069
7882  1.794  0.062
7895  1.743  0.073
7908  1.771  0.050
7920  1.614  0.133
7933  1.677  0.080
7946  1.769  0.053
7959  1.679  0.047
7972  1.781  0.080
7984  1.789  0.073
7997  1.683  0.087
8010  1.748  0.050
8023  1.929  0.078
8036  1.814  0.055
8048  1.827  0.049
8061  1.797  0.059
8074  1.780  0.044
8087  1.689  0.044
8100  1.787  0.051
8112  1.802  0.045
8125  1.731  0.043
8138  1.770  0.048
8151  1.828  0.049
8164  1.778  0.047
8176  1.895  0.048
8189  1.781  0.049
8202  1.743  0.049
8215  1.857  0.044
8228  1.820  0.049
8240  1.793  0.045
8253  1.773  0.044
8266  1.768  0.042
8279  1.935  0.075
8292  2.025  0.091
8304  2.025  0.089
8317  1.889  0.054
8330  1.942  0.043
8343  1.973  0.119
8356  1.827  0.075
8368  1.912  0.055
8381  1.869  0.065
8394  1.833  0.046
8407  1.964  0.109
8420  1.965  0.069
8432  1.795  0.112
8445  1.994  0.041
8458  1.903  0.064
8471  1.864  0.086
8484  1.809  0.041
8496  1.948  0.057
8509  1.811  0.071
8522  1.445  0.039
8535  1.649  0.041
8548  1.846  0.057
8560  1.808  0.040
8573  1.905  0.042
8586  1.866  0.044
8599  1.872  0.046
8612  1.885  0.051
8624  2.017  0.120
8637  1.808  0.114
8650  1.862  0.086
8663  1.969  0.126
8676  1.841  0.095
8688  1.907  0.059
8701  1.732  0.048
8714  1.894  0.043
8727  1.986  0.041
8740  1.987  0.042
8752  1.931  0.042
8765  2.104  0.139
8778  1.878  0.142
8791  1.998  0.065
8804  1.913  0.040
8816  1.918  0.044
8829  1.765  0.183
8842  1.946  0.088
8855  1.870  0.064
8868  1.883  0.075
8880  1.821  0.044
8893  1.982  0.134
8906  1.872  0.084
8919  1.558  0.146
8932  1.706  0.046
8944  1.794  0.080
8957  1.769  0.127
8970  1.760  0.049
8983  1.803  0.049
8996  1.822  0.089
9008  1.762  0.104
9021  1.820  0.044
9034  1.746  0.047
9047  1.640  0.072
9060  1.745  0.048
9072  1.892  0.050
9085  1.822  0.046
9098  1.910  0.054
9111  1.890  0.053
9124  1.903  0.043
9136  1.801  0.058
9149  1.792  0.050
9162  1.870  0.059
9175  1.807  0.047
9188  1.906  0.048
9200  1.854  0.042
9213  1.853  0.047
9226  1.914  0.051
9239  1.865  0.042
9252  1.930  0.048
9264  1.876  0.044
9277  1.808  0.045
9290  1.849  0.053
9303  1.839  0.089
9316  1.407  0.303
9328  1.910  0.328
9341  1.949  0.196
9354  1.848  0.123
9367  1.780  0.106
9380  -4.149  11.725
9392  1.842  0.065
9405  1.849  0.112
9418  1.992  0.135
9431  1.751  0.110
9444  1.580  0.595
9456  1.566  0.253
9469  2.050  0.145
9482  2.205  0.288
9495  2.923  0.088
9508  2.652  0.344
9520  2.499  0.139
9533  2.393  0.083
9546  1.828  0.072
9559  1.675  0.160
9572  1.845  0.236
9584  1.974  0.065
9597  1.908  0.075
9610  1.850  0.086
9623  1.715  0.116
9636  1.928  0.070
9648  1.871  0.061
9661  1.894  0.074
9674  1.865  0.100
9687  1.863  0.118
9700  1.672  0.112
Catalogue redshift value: 0.446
